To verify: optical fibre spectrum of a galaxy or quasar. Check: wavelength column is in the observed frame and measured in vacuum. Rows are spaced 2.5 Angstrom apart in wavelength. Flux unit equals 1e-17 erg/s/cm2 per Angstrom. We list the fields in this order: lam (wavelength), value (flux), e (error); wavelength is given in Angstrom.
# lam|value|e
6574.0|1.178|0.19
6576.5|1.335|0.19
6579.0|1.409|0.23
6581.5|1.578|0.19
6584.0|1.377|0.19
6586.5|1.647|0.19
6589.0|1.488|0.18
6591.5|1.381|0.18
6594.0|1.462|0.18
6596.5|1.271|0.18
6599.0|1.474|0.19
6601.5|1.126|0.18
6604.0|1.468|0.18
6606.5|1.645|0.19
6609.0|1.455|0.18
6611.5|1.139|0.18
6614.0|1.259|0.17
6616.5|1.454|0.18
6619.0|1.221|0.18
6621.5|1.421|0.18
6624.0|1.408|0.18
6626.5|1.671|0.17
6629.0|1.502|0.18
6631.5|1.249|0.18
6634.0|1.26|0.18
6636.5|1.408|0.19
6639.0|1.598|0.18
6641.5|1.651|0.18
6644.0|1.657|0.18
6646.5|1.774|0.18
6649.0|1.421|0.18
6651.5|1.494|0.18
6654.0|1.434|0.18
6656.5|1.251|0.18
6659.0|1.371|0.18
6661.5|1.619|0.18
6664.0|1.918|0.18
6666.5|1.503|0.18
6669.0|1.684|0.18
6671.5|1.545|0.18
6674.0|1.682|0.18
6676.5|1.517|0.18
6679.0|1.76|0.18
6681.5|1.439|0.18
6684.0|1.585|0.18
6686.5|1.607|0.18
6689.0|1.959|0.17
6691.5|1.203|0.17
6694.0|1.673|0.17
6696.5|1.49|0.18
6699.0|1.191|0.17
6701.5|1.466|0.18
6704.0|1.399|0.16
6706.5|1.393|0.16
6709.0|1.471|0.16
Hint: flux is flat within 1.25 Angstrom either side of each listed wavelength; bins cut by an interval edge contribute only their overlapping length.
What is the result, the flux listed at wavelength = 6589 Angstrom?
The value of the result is 1.488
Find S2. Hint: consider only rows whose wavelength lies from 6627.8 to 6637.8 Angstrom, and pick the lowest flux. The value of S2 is 1.249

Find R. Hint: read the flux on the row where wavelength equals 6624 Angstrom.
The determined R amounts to 1.408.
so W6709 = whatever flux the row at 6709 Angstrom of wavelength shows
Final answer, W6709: 1.471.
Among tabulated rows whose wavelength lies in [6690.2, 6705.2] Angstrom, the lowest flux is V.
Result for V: 1.191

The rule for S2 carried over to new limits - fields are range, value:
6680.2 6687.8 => 1.439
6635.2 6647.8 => 1.408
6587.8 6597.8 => 1.271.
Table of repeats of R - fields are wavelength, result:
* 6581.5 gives 1.578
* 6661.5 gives 1.619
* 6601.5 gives 1.126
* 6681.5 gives 1.439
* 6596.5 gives 1.271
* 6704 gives 1.399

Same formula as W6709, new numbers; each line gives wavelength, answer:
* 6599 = 1.474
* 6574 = 1.178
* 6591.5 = 1.381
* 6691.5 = 1.203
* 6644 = 1.657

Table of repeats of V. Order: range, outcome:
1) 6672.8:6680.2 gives 1.517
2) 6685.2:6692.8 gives 1.203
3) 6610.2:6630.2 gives 1.139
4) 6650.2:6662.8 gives 1.251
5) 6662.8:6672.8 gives 1.503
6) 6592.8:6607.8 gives 1.126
